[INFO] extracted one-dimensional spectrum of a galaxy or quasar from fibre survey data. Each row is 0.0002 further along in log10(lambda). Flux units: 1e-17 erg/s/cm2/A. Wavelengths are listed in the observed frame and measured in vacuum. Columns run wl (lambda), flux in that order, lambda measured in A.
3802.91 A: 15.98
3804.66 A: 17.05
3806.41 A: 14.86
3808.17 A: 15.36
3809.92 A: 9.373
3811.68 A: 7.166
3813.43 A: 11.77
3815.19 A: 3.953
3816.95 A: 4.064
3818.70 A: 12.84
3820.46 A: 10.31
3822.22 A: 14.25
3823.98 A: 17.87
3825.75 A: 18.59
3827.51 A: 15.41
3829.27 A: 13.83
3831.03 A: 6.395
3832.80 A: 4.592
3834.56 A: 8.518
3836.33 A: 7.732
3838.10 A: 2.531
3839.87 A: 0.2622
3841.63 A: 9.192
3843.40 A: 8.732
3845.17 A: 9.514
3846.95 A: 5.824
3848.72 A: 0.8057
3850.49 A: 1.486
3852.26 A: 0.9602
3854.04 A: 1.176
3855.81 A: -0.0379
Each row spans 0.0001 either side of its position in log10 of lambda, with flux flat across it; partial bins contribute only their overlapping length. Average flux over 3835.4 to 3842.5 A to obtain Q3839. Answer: 4.94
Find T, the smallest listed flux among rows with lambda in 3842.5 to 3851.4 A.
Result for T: 0.8057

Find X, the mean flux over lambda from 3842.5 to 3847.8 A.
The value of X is 8.03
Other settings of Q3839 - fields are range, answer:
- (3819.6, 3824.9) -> 14.2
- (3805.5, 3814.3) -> 11.7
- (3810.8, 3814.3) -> 9.47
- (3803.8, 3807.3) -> 15.9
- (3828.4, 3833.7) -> 8.27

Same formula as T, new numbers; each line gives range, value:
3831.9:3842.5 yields 0.2622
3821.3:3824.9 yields 14.25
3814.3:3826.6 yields 3.953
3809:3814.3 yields 7.166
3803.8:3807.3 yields 14.86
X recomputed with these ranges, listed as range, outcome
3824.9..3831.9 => 13.6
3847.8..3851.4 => 1.19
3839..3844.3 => 6.1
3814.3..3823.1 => 9.09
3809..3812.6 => 8.42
